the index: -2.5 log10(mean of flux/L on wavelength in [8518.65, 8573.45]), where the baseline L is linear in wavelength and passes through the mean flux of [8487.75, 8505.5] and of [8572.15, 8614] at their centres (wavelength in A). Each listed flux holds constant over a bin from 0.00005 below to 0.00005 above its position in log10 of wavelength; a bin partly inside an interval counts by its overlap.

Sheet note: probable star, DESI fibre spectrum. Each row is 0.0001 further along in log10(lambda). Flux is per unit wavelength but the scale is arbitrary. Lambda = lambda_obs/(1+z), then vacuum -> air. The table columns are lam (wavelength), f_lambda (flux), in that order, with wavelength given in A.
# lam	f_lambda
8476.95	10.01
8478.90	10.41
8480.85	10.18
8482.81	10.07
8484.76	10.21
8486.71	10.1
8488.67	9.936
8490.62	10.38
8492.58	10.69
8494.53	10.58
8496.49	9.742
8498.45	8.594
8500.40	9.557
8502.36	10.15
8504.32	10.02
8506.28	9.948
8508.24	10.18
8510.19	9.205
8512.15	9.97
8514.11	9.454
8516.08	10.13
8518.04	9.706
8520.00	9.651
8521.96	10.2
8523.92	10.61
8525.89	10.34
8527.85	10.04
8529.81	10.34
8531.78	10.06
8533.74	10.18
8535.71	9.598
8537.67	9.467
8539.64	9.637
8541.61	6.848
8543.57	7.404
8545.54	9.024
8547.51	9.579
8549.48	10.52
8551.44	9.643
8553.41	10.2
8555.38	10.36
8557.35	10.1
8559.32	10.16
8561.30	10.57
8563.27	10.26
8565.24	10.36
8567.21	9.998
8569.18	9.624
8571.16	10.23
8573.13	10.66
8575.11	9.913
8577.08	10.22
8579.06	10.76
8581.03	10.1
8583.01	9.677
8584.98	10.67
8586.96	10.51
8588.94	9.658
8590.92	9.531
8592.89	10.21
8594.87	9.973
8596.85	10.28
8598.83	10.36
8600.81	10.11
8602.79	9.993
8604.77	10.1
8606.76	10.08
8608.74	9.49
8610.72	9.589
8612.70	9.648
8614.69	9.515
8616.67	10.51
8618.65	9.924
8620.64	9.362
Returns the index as 0.020 mag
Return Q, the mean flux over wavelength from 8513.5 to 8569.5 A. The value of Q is 9.8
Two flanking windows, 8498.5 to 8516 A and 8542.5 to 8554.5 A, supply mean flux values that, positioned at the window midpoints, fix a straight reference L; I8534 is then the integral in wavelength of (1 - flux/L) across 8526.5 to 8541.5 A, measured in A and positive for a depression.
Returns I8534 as -0.34 A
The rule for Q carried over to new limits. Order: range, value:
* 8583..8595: 10.1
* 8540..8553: 8.94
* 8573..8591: 10.2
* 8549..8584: 10.2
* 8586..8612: 9.99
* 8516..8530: 10.1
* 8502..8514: 9.87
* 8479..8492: 10.2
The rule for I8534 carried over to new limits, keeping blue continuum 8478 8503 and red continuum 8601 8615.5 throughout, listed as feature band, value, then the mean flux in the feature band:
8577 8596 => -0.56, 10.1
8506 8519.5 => 0.28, 9.79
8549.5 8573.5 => -0.70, 10.2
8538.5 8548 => 1.41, 8.45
